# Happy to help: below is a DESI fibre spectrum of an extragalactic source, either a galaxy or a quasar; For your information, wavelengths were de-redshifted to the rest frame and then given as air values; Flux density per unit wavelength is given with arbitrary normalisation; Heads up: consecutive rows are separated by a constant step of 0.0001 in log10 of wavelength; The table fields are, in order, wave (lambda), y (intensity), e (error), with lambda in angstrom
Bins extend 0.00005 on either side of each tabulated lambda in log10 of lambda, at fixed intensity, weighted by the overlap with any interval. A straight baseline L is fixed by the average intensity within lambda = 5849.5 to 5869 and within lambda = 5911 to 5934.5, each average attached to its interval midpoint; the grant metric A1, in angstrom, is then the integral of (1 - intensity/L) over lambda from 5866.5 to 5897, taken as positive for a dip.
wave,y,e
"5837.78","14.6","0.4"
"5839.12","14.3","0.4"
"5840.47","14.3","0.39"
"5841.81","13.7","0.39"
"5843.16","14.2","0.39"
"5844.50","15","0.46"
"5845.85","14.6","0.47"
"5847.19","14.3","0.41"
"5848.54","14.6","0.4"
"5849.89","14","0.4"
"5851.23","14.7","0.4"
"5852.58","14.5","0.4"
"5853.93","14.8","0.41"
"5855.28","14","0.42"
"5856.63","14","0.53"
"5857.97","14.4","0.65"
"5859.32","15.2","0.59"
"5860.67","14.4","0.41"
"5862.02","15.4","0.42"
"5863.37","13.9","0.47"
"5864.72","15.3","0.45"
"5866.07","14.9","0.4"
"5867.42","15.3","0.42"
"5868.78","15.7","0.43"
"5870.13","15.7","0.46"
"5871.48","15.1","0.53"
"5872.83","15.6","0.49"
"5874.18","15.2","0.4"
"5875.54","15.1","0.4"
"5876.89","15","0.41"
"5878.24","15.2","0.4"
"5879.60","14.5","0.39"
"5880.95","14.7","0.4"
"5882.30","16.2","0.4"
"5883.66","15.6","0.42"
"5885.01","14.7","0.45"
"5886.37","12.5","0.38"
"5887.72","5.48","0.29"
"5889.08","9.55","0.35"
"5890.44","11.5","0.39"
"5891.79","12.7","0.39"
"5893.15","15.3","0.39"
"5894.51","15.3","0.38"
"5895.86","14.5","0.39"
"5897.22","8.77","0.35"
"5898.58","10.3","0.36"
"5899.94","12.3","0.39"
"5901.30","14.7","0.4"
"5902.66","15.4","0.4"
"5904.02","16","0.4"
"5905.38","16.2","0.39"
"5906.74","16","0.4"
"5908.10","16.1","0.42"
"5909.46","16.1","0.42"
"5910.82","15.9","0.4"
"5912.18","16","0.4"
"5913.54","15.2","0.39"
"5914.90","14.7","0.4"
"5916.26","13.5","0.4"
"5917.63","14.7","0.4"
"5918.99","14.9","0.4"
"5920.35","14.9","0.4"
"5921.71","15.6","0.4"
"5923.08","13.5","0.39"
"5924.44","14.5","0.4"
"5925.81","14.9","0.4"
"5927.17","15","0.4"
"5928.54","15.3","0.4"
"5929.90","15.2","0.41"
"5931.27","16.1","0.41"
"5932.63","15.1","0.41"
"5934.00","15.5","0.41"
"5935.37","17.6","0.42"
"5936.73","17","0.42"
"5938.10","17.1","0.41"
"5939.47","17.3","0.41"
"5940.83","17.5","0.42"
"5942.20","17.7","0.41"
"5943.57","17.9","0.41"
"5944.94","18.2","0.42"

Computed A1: 1.6 angstrom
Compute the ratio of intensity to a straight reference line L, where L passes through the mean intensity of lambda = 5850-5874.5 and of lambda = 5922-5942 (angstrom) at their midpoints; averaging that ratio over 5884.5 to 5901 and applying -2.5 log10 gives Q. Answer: 0.27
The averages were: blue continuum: 14.9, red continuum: 15.9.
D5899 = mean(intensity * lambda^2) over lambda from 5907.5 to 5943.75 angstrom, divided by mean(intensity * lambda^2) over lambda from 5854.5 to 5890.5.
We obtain 1.1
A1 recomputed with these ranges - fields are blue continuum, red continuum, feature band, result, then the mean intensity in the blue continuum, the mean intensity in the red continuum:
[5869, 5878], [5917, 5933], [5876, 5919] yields 3.2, 15.3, 15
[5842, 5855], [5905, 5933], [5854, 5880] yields -0.5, 14.5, 15.2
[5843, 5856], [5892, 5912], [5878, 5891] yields 1.4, 14.5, 14.5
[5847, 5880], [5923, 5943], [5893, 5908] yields 1.3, 14.8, 16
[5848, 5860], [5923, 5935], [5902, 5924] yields -0.4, 14.5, 15.2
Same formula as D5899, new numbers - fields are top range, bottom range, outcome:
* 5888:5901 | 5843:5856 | 0.85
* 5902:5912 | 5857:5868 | 1.09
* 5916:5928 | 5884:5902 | 1.21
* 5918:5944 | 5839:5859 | 1.14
